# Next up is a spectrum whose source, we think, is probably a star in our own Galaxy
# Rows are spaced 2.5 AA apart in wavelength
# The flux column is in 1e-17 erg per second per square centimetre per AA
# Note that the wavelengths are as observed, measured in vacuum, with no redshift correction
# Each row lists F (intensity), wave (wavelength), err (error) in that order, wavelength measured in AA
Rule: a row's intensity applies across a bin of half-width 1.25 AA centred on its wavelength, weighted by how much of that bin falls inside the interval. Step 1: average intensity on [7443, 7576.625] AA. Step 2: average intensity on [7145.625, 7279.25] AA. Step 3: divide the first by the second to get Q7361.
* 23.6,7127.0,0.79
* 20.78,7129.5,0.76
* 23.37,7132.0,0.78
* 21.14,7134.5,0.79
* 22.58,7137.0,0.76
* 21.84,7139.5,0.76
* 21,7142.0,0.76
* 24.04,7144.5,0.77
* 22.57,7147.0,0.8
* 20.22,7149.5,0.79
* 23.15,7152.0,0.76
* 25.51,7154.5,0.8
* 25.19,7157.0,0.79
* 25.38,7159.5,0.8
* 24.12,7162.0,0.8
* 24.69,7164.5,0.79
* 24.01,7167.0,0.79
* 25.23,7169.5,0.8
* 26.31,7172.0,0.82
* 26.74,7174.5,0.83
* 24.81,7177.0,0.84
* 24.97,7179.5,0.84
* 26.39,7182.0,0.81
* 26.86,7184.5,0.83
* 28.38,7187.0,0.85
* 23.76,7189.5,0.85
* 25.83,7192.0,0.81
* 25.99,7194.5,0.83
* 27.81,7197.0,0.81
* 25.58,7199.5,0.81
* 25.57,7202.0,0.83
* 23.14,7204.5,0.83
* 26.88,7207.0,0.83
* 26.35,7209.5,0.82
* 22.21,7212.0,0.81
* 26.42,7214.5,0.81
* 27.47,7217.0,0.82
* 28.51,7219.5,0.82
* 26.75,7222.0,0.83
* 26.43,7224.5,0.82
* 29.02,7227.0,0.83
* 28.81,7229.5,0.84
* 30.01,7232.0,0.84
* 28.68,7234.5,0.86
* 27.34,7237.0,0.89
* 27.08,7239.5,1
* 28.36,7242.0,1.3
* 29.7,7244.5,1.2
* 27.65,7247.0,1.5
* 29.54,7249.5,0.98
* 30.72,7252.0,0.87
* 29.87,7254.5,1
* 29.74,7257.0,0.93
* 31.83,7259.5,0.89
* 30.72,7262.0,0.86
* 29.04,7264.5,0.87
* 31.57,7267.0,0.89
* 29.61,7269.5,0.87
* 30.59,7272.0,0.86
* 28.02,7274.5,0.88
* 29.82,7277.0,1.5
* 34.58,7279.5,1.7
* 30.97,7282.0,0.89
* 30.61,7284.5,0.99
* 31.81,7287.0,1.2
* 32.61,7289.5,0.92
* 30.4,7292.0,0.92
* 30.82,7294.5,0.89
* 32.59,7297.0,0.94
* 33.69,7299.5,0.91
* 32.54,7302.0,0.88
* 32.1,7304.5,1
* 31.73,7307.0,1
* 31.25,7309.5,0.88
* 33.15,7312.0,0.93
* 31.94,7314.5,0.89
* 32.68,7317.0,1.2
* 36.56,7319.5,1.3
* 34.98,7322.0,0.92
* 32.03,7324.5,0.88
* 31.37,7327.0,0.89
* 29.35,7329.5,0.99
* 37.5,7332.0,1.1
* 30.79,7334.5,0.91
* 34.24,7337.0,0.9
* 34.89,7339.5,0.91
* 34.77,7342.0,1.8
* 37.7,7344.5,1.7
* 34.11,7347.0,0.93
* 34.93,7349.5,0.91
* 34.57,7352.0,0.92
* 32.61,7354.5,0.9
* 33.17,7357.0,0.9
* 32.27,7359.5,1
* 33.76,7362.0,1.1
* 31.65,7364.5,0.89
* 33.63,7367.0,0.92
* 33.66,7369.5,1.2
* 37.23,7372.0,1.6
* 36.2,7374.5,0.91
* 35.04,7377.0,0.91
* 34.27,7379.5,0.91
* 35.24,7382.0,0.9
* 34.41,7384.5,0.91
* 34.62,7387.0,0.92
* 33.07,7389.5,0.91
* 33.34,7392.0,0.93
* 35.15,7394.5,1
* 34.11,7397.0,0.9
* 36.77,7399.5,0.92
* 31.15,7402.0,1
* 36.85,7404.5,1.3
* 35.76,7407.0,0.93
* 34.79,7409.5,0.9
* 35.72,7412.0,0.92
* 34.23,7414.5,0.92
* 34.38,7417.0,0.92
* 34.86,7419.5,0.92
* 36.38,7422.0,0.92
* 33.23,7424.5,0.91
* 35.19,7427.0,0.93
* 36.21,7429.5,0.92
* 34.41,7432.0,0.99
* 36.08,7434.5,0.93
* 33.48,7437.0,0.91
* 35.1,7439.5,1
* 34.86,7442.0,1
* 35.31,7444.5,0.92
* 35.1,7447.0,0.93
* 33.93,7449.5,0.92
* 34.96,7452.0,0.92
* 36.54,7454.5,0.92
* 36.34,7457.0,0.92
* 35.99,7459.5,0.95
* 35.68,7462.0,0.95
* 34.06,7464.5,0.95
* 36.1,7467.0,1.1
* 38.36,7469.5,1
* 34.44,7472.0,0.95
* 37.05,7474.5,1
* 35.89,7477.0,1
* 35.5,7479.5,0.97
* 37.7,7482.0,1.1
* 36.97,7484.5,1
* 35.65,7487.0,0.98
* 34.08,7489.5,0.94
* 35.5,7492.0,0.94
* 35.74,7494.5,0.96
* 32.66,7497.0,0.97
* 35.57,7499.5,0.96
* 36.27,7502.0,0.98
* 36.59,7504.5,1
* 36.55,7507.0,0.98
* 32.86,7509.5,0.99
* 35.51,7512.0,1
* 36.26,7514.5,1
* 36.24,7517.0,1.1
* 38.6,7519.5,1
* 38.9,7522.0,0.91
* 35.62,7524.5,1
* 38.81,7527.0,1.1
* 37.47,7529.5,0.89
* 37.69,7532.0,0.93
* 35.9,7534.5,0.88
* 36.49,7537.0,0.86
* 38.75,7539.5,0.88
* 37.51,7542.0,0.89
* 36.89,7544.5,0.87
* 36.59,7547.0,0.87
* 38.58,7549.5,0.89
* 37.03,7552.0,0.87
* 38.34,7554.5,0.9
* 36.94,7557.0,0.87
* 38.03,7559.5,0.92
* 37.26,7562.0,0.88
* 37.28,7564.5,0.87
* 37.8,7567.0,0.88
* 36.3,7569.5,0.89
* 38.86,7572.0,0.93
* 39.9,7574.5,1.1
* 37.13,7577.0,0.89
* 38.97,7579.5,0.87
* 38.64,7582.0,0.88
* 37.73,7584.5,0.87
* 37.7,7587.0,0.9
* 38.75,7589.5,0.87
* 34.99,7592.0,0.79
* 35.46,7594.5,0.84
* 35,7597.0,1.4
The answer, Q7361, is 1.35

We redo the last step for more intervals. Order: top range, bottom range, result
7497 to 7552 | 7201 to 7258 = 1.33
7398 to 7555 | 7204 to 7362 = 1.16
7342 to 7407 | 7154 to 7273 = 1.26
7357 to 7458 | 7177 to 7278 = 1.25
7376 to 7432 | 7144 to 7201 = 1.38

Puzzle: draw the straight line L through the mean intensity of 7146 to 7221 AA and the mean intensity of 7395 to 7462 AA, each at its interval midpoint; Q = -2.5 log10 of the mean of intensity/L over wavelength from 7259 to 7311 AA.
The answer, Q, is -0.07 mag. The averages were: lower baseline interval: 25.3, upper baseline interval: 35.1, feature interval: 31.3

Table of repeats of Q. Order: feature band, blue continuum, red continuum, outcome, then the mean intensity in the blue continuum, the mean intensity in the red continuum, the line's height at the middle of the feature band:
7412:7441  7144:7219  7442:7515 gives -0.04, 25.2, 35.6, 33.8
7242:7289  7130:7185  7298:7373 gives -0.02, 24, 33.5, 29.8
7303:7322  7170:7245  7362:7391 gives -0.05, 26.7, 34.4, 31.5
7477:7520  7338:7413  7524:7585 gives 0.03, 34.5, 37.6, 36.7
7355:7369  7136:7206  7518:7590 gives -0.06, 24.7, 37.7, 31.2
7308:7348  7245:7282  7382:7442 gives -0.04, 30.2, 34.8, 32.2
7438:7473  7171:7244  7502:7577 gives -0.03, 26.7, 37.2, 34.5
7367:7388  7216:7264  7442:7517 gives -0.07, 28.9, 35.6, 32.7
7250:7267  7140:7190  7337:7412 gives -0.05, 24.6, 34.5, 29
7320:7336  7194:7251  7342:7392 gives -0.02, 27.2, 34.3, 32.4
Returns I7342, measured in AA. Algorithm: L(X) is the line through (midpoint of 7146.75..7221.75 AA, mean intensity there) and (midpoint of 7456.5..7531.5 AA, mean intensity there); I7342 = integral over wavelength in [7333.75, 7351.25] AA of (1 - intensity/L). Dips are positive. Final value -2.1 AA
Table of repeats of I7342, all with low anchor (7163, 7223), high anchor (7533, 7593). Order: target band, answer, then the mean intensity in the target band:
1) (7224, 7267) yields -2.63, 29.2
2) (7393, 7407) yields -1.05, 34.9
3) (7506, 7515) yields 0.19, 35.2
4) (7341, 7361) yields -2.20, 34.3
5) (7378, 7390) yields -0.94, 34.4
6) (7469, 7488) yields -0.79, 36.4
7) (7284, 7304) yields -1.98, 31.9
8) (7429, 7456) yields -1.03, 35.1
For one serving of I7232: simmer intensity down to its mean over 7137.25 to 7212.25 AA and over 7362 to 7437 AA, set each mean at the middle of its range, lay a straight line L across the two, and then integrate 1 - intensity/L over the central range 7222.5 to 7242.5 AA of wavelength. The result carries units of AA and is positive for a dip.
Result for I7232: -0.6 AA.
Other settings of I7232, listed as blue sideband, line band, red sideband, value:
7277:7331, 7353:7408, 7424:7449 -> -0.8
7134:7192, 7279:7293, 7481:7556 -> -1.5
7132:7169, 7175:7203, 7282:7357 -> -0.6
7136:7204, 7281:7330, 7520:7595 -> -5.0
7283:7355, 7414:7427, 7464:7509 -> 0.0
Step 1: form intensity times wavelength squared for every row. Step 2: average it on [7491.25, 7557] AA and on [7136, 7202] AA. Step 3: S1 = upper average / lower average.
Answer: 1.63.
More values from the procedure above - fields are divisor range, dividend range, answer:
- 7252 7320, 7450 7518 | 1.20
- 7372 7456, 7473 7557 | 1.08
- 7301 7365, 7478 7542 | 1.14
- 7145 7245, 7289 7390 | 1.34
